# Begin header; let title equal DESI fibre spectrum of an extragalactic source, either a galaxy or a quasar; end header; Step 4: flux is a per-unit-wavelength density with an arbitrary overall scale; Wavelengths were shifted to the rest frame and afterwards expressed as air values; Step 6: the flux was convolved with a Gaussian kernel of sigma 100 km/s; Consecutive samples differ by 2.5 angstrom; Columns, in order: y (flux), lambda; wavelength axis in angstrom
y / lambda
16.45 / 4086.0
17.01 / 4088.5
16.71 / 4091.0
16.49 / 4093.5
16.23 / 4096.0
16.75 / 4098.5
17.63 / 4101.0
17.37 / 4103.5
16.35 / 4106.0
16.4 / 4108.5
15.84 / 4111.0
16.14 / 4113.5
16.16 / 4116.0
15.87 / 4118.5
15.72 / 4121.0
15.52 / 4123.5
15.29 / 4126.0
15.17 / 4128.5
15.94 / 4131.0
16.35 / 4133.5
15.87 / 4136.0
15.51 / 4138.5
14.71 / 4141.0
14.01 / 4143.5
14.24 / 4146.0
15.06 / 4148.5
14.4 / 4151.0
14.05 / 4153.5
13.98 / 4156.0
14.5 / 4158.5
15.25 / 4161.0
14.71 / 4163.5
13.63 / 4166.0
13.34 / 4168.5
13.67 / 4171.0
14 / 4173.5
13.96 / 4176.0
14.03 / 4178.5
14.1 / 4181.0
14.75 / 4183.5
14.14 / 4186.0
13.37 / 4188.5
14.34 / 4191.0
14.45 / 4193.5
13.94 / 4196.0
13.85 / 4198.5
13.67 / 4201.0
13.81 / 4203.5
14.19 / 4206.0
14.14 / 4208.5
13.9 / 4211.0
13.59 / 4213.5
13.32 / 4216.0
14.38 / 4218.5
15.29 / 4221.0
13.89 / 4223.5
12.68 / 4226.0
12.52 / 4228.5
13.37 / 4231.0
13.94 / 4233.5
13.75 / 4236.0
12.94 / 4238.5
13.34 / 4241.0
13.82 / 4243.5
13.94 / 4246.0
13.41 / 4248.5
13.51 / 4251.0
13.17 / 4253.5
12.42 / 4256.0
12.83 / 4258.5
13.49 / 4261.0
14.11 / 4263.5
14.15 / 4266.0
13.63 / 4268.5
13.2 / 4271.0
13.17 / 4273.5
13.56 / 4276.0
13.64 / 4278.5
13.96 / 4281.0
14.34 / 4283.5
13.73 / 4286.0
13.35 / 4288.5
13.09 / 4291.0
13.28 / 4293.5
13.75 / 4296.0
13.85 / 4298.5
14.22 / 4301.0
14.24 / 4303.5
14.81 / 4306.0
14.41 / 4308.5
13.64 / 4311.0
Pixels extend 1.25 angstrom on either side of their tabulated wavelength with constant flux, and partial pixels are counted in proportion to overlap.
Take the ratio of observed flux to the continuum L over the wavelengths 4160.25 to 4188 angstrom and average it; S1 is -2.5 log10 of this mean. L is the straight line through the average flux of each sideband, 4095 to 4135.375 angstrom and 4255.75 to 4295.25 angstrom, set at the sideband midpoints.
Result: 0.08 mag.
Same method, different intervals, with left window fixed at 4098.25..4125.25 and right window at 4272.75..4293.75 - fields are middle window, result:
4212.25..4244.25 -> 0.07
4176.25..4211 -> 0.07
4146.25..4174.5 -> 0.09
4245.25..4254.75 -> 0.05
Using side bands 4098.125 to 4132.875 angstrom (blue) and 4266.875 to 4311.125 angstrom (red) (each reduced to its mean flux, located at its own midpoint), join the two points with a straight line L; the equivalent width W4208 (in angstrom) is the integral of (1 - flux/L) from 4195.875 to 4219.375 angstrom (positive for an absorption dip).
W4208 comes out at 1.6 angstrom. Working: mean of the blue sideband 16.1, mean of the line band 13.9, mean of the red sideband 13.8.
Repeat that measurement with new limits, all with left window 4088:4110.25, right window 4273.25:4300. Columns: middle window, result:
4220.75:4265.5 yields 2.85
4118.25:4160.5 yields 2.69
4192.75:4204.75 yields 0.93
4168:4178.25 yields 1.13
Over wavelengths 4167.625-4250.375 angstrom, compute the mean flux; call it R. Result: 13.8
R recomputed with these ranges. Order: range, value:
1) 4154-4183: 14.1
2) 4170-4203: 14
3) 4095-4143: 16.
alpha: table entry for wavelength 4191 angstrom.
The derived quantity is 14.34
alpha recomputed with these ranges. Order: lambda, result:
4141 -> 14.71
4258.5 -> 12.83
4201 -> 13.67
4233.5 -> 13.94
